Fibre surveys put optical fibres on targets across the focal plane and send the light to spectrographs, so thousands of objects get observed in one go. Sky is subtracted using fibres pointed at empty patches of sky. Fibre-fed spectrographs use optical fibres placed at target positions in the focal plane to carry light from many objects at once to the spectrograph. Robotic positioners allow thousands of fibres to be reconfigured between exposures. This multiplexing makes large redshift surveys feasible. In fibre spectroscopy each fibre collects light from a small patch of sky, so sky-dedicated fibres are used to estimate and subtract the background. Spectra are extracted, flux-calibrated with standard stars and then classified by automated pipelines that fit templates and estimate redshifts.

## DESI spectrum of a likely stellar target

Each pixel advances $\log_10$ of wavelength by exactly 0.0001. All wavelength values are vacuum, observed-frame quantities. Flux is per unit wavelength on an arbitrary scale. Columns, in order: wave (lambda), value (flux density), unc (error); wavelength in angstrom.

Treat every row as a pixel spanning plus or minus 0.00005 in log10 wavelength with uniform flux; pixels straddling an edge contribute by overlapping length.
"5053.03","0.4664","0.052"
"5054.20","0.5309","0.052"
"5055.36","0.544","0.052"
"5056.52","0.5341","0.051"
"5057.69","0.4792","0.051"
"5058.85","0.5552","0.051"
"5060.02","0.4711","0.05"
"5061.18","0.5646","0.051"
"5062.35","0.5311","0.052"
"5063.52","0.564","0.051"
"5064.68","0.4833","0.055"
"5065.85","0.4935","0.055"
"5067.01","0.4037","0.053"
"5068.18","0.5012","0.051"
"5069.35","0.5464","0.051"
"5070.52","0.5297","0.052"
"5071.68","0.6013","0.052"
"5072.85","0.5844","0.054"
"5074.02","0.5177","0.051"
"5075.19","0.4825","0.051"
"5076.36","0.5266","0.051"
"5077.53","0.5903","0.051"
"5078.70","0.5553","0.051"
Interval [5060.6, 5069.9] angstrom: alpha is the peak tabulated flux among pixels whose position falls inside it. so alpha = 0.5646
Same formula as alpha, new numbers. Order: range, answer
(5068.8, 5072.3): 0.6013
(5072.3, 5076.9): 0.5844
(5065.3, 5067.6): 0.4935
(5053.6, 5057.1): 0.544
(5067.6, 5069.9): 0.5464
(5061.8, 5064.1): 0.564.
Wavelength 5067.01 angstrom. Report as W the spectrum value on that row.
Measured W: 0.4037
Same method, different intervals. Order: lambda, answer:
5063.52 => 0.564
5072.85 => 0.5844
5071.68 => 0.6013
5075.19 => 0.4825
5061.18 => 0.5646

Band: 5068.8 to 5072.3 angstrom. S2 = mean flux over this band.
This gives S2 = 0.56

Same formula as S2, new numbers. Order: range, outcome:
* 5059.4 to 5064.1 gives 0.532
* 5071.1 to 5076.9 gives 0.542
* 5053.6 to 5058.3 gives 0.522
